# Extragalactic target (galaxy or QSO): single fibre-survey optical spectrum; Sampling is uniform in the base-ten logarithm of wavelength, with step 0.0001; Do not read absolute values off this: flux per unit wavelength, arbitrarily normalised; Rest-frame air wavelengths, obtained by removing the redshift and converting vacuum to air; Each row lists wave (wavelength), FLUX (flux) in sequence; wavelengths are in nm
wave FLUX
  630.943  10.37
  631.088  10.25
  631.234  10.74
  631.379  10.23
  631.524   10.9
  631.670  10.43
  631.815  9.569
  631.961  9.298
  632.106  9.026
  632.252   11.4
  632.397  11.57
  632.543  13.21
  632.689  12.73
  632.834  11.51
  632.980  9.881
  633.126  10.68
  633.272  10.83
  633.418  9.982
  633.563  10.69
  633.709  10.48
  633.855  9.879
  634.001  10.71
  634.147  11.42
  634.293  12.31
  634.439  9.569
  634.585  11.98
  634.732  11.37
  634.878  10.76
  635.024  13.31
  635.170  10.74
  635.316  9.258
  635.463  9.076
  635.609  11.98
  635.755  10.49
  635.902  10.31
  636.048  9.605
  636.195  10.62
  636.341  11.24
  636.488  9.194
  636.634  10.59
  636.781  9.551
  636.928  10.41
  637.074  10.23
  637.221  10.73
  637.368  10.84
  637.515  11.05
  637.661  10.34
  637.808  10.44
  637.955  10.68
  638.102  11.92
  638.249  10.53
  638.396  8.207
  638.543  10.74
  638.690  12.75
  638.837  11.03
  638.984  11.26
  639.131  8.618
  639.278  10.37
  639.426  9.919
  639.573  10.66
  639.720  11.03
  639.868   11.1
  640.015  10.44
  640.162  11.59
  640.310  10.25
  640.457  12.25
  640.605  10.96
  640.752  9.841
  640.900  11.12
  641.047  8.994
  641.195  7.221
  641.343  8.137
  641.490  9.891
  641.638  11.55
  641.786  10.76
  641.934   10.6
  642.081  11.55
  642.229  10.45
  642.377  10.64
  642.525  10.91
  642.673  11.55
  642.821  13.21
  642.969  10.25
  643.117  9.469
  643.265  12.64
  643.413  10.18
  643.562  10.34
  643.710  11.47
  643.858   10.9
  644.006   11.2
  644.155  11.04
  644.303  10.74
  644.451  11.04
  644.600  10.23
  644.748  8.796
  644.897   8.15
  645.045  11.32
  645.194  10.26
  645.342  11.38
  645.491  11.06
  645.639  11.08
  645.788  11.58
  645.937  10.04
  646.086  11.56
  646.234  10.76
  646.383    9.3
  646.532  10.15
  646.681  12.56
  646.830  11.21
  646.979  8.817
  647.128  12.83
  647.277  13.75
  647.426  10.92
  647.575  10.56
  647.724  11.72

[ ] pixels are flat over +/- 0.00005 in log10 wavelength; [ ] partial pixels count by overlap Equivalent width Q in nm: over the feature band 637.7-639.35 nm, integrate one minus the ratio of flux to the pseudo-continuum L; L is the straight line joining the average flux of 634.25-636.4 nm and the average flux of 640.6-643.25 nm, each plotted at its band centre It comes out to 0.01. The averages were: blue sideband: 10.8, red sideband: 10.4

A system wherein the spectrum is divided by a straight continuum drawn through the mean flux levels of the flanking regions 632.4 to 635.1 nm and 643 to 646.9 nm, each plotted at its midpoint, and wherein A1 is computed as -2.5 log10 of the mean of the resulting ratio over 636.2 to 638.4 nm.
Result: 0.06 mag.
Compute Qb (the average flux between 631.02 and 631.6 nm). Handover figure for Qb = 10.5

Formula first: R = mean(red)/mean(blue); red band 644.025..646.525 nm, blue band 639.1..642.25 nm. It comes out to 1.02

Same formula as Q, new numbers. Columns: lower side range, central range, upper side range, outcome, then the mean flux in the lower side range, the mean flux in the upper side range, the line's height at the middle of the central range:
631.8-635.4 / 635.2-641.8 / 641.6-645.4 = 0.27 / 10.9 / 10.8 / 10.8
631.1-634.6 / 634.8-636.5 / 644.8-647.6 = 0.03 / 10.8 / 10.9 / 10.8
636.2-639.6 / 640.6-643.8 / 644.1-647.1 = 0.01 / 10.5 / 10.6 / 10.5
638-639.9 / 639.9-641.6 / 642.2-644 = 0.11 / 10.6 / 11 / 10.8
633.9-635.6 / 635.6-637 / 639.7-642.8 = 0.07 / 11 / 10.6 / 10.9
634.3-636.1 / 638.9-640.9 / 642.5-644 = 0.06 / 10.8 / 11.1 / 11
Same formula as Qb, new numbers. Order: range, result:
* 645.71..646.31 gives 11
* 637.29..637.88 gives 10.7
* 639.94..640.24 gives 11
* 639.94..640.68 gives 11.1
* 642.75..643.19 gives 11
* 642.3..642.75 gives 11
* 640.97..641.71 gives 9.17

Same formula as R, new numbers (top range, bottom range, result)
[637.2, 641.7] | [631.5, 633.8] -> 0.97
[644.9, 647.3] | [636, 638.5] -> 1.06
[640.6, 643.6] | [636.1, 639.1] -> 0.99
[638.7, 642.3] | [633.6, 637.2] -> 0.98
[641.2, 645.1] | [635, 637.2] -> 1.02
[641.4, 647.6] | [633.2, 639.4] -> 1.02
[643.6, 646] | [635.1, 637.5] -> 1.03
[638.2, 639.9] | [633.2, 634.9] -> 0.97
